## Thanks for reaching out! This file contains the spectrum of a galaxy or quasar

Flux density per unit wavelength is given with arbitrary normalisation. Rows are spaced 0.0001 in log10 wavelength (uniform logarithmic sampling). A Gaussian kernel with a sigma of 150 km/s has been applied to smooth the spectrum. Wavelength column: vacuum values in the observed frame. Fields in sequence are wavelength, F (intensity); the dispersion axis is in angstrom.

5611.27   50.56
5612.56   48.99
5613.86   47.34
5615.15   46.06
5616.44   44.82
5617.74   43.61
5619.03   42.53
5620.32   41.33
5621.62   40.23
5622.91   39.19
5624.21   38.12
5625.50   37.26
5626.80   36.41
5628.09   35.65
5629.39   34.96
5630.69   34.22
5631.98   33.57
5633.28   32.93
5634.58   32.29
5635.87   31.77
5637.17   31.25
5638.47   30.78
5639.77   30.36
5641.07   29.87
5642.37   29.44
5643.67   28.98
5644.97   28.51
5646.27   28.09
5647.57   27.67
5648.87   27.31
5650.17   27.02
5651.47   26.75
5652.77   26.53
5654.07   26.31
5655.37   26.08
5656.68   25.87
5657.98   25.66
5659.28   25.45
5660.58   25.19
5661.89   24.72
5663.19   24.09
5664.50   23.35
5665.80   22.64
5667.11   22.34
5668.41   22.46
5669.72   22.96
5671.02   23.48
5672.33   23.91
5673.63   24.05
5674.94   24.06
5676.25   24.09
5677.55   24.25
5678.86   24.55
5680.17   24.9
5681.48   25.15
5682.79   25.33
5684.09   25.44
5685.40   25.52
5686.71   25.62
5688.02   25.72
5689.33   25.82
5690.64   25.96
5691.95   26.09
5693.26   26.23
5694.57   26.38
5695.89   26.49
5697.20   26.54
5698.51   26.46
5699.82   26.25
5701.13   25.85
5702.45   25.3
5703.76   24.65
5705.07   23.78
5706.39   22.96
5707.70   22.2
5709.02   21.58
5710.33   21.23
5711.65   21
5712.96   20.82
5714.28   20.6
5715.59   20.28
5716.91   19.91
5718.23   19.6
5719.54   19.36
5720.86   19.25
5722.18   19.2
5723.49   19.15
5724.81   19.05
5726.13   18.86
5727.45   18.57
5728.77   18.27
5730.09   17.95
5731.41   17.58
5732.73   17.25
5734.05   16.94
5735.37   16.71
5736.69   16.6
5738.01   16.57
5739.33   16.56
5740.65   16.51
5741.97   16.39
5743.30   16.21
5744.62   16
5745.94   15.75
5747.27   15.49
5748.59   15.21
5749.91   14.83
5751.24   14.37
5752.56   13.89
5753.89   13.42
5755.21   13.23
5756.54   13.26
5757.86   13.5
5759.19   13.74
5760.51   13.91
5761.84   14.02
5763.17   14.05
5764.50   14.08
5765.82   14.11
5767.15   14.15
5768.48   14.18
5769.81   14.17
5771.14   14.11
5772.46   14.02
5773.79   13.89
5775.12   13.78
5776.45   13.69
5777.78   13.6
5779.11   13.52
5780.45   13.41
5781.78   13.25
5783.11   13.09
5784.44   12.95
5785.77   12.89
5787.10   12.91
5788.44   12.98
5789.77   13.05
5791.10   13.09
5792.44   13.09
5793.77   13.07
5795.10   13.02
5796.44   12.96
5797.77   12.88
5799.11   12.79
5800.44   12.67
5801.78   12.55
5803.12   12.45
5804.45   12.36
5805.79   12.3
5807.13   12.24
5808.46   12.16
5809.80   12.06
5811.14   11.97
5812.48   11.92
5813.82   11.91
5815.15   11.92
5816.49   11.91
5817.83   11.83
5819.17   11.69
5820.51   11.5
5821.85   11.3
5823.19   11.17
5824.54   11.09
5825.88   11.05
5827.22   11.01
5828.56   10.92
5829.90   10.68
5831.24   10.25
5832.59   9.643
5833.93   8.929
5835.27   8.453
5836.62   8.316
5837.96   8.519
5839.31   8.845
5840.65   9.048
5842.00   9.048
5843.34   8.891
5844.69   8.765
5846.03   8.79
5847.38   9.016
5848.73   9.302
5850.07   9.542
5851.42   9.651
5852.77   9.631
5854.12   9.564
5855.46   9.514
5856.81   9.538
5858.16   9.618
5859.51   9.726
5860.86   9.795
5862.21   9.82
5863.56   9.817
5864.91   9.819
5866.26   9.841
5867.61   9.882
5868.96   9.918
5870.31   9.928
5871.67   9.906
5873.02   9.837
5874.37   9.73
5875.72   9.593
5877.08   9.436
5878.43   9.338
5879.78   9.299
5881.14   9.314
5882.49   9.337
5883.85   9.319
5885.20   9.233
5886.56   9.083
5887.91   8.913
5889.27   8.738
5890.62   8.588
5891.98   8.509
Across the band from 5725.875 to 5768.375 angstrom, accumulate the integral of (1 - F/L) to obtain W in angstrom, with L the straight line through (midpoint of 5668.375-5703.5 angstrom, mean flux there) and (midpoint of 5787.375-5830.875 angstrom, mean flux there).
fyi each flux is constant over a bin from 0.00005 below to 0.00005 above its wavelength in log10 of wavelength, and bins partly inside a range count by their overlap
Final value 7.3 angstrom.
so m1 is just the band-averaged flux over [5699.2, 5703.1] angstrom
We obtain 25.8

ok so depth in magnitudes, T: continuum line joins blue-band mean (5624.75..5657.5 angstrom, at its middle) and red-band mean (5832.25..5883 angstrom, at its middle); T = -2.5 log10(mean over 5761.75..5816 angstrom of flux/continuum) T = 0.22 mag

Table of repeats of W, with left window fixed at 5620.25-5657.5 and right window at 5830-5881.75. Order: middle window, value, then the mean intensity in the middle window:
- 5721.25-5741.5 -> 4.0 angstrom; 17.7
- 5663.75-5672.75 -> 1.7 angstrom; 23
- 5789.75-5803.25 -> 2.3 angstrom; 12.9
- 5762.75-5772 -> 2.2 angstrom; 14.1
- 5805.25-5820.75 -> 2.0 angstrom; 12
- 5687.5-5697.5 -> 0.0 angstrom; 26.1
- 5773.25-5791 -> 3.8 angstrom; 13.3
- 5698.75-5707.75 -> 0.1 angstrom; 24.7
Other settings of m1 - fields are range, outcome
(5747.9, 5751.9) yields 14.8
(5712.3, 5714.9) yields 20.7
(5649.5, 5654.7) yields 26.7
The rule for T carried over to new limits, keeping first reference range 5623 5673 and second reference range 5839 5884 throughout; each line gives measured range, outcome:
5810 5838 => 0.19 mag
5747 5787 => 0.28 mag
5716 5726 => 0.14 mag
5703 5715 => 0.05 mag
